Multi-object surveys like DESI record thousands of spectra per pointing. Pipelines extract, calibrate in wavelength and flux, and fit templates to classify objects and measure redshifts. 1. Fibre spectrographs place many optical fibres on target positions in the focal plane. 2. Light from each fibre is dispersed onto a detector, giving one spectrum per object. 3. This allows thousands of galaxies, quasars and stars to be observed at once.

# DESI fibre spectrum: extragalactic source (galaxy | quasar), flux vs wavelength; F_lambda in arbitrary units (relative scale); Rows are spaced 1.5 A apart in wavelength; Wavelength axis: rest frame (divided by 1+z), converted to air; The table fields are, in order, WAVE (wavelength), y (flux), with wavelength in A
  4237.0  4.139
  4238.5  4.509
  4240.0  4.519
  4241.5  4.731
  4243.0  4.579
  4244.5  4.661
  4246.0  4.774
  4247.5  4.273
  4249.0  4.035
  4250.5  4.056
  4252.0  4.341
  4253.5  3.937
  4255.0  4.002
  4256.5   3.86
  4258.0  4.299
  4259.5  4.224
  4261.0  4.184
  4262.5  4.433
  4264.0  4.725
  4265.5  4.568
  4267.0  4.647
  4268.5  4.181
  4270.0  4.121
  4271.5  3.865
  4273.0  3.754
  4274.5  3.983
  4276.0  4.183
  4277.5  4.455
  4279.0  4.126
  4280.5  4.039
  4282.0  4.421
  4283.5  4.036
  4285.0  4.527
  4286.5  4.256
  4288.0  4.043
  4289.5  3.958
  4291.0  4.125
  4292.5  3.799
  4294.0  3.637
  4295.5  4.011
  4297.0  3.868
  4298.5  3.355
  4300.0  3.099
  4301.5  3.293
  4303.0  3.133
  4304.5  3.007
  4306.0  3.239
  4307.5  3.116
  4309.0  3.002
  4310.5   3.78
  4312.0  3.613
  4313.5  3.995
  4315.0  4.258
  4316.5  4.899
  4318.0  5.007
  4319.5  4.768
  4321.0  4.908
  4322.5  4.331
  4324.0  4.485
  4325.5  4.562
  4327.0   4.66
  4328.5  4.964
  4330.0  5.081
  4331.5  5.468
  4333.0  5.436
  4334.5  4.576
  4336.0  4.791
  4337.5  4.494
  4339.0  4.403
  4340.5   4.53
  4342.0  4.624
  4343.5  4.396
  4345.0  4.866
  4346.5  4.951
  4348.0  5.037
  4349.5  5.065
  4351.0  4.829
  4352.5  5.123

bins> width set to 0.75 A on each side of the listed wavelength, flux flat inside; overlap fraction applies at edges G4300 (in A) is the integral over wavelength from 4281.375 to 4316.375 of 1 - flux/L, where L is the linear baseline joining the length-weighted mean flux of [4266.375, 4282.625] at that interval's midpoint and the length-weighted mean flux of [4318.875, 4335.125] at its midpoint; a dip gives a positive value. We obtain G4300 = 5.7 A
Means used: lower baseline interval 4.16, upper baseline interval 4.84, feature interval 3.74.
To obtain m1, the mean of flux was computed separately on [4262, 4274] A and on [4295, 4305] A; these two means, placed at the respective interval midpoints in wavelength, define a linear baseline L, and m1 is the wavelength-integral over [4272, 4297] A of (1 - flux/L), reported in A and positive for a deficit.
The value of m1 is -1.7 A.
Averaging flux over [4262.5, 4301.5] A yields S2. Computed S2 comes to 4.06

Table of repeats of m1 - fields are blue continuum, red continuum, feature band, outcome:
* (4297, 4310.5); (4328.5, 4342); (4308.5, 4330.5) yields -2.1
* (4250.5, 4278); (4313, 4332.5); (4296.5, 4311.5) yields 4.2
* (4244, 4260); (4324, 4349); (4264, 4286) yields 0.7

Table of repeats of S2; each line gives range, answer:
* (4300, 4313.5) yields 3.3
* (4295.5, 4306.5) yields 3.34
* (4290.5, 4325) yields 3.86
